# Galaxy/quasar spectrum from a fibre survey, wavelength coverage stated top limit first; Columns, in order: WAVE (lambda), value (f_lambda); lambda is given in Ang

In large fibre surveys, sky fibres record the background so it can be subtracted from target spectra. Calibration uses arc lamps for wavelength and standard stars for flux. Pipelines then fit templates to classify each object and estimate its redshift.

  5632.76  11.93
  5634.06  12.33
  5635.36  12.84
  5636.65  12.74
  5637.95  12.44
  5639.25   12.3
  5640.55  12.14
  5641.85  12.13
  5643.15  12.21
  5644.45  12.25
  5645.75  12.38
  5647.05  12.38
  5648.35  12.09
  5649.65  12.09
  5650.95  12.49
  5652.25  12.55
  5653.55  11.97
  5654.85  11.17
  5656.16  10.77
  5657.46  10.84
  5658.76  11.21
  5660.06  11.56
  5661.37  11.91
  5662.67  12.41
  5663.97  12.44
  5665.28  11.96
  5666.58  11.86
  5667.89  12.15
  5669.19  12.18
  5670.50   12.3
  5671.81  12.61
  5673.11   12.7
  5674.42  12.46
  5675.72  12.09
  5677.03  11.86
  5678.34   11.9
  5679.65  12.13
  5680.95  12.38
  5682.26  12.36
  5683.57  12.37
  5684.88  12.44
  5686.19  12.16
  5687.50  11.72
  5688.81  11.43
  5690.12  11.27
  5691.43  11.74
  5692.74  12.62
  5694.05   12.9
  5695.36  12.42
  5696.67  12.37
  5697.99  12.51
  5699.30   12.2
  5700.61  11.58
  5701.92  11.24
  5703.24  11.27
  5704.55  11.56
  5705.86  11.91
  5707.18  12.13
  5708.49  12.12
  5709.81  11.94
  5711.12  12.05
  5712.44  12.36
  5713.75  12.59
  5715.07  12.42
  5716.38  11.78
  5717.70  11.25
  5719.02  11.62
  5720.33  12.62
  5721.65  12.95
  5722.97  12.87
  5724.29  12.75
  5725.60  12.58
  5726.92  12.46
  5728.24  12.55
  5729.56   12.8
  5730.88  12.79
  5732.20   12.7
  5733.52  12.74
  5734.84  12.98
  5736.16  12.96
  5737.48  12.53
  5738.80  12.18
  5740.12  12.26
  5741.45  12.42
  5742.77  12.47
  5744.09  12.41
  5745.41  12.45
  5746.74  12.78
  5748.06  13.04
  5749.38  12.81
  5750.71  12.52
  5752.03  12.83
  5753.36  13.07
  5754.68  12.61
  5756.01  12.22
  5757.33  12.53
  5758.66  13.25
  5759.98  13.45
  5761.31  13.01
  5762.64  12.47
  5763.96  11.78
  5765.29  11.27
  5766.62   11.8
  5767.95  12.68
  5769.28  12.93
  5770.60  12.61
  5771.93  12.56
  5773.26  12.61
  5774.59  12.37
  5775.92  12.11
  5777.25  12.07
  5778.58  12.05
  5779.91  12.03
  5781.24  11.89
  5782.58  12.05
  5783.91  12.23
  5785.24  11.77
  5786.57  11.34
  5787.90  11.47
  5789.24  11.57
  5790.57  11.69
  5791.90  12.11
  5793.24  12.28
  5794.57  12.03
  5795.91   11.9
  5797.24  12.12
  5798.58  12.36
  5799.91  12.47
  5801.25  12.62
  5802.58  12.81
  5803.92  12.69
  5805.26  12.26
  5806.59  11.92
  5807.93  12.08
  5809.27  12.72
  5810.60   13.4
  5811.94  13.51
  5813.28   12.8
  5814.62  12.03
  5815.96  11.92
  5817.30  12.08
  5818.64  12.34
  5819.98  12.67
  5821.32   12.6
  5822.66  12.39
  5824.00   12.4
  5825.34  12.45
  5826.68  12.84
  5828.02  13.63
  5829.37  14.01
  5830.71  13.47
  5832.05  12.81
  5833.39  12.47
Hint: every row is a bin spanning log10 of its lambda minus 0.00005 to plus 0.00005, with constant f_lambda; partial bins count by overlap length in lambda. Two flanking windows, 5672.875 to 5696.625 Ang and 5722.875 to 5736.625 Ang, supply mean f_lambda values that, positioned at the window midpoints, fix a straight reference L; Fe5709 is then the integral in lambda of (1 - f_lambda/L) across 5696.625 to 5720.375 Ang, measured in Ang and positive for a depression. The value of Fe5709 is 1.0 Ang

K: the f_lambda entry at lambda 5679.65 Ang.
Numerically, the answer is 12.13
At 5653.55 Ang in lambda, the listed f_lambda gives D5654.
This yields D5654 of 11.97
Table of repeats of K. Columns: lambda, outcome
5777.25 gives 12.07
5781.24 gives 11.89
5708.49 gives 12.12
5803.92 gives 12.69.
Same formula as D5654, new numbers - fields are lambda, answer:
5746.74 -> 12.78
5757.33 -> 12.53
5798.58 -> 12.36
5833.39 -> 12.47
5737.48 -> 12.53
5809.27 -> 12.72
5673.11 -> 12.7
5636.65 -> 12.74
